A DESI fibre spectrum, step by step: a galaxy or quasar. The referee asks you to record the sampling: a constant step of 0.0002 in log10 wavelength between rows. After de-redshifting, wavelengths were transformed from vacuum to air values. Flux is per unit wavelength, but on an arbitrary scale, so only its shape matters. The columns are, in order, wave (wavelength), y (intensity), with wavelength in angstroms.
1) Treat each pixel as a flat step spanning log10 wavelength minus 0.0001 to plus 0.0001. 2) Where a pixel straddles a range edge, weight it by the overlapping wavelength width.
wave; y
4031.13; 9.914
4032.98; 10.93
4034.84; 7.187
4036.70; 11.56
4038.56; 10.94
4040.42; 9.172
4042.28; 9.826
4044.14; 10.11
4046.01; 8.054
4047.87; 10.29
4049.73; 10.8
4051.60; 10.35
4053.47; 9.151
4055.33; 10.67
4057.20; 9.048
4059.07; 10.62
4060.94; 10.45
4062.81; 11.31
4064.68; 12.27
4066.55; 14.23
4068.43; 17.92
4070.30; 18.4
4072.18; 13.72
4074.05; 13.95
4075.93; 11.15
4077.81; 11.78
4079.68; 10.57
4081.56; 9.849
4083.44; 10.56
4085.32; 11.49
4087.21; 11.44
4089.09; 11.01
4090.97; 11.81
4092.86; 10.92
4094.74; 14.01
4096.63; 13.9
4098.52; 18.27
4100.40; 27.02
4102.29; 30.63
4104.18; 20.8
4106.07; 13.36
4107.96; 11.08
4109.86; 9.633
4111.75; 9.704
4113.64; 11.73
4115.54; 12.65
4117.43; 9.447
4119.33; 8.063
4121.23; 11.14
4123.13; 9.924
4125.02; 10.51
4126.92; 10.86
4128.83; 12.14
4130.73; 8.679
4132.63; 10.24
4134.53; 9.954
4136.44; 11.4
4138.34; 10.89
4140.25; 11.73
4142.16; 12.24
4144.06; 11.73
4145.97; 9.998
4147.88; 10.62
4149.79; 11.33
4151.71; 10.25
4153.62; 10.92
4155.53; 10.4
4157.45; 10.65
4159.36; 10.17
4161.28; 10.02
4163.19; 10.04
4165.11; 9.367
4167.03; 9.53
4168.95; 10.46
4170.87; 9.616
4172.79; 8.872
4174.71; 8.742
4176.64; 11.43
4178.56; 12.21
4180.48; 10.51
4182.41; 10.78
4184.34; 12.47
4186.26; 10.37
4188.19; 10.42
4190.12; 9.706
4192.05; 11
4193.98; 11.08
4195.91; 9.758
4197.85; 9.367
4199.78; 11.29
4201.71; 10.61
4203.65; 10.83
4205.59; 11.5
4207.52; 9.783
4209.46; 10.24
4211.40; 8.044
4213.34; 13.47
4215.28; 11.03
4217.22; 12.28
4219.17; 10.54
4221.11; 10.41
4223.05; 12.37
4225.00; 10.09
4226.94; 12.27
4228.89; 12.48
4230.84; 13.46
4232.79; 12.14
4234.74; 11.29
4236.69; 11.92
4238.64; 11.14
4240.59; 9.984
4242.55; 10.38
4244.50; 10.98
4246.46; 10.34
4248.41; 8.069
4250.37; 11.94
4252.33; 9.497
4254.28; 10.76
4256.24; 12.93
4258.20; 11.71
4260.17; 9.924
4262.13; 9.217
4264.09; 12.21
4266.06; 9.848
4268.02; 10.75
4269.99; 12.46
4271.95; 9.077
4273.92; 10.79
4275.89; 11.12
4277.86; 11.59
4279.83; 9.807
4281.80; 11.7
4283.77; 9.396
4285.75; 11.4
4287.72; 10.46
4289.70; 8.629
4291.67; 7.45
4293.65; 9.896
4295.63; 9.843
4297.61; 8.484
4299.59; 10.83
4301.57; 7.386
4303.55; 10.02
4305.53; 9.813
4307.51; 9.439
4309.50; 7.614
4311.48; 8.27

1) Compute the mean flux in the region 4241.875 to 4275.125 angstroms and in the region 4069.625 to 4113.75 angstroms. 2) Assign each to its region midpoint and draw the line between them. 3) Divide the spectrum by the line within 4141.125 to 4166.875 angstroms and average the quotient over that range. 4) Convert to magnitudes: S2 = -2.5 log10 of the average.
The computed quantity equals 0.21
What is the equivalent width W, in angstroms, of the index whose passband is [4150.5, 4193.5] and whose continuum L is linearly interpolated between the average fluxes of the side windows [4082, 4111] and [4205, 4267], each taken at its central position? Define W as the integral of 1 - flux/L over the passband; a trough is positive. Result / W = 8.1 angstroms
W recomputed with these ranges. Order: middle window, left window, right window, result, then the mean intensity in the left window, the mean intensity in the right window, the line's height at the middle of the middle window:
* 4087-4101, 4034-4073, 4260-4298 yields -4.6 angstroms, 11.2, 10.2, 11.1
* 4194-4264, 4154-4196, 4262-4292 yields -3.5 angstroms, 10.4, 10.5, 10.4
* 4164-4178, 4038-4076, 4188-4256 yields 1.7 angstroms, 11.6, 10.9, 11.1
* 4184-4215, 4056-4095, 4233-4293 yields 1.5 angstroms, 12.2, 10.6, 11.1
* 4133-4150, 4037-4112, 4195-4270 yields 1.3 angstroms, 12.8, 10.9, 12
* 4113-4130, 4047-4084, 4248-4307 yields 1.1 angstroms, 11.9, 10.2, 11.4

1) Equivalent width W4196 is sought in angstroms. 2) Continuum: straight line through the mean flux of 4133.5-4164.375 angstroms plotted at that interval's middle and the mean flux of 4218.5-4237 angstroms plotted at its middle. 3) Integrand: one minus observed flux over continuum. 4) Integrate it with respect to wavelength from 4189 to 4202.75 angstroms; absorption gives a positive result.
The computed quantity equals 1.1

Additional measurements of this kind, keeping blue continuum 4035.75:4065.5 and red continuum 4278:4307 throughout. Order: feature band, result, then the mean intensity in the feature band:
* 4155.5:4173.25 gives 0.2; 9.92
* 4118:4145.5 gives -1.5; 10.7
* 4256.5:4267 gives -1.0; 10.7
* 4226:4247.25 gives -3.6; 11.5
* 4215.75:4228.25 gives -1.9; 11.3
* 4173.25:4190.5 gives -1.3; 10.7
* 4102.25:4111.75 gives -4.6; 15.1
